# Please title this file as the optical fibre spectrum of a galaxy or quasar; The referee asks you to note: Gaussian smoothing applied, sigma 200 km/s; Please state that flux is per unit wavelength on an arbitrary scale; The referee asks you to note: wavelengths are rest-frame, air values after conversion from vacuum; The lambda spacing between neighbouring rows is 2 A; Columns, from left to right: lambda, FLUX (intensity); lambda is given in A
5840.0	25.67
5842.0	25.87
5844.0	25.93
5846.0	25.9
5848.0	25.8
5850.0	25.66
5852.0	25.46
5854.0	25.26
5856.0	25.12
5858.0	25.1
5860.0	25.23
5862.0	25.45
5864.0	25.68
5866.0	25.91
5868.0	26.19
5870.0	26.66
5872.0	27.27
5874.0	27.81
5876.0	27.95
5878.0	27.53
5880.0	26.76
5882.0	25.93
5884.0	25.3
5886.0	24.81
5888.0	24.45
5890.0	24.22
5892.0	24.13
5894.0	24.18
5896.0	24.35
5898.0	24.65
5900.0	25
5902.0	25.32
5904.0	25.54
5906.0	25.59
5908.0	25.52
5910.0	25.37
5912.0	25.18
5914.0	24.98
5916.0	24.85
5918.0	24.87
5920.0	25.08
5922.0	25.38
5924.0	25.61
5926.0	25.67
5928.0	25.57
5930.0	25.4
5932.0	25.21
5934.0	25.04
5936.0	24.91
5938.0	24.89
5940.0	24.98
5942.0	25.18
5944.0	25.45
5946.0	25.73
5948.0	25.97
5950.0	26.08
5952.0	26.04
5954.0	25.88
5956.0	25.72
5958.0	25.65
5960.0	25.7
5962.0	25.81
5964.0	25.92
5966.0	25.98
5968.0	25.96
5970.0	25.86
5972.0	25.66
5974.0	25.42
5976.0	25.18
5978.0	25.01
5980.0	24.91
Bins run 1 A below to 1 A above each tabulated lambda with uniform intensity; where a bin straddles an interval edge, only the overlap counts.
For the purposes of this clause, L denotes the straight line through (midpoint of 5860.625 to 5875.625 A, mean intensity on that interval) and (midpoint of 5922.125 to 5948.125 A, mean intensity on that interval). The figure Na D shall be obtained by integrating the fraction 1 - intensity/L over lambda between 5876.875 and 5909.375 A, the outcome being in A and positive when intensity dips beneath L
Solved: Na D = 1.03 A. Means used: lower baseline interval 26.5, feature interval 25.2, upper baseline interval 25.3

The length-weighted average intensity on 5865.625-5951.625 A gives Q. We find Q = 25.5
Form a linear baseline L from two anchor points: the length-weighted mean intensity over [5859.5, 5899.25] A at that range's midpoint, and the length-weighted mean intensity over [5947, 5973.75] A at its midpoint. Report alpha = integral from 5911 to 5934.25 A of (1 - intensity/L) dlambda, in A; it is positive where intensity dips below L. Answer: 0.5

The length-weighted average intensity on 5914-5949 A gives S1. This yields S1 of 25.3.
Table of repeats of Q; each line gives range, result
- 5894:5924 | 25.1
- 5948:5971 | 25.9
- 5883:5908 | 24.8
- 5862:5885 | 26.6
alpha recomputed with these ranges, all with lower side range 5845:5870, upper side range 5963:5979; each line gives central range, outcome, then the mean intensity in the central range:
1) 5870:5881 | -0.8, 27.4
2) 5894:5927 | 0.6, 25.2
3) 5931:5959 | 0.2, 25.5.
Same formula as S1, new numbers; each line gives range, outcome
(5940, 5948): 25.5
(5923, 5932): 25.5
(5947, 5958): 25.9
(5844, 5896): 25.7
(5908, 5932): 25.3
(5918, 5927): 25.4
